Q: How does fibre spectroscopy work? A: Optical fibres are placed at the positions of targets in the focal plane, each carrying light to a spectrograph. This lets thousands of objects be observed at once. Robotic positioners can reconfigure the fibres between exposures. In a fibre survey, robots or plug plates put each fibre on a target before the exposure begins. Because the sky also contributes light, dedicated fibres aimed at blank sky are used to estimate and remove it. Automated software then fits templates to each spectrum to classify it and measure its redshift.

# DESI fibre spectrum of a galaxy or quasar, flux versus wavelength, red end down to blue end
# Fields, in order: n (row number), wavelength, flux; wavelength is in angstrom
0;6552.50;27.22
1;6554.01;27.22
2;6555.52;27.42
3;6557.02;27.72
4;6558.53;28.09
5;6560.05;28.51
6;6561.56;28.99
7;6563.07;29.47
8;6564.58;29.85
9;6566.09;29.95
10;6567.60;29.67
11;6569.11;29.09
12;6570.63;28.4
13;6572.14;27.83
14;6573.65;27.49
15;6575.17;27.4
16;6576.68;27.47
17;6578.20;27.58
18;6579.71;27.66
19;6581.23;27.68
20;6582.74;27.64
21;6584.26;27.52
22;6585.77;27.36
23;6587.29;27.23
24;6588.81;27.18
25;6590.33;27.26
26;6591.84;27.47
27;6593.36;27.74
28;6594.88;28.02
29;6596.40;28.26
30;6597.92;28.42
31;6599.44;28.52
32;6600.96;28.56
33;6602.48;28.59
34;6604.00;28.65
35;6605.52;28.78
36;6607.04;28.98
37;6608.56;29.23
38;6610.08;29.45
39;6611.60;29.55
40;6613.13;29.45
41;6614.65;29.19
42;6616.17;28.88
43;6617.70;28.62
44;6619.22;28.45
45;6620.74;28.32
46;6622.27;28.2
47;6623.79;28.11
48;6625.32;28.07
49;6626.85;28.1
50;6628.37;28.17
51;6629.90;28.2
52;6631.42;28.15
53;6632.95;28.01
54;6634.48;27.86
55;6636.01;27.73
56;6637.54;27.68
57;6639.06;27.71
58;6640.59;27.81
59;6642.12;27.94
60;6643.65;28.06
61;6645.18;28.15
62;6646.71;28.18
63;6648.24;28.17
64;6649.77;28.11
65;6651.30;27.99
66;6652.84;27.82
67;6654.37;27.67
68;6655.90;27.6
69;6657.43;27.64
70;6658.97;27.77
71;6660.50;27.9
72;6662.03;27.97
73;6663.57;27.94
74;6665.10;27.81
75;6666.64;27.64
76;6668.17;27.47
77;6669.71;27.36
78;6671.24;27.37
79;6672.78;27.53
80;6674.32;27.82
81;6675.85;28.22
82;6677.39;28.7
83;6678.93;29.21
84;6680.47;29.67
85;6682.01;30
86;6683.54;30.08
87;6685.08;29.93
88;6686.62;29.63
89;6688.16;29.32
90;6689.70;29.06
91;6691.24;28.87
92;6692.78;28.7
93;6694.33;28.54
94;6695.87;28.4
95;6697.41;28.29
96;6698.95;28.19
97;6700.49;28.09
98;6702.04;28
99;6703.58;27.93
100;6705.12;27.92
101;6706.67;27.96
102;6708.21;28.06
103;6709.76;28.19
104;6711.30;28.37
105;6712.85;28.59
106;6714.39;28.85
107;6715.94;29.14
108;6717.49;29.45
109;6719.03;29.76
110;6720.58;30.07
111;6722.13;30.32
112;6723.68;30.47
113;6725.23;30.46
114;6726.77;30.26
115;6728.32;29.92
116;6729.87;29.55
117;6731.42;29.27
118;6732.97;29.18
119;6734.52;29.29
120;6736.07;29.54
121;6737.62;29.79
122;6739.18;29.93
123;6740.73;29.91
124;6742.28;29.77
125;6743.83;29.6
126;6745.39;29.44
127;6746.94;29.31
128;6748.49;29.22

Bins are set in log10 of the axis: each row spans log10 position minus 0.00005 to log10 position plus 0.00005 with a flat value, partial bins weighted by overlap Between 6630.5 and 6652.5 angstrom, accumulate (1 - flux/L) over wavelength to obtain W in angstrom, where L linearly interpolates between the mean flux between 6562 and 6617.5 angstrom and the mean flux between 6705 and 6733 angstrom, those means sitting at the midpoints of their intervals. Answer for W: 0.59 angstrom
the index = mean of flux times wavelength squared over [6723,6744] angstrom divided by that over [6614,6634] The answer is 1.09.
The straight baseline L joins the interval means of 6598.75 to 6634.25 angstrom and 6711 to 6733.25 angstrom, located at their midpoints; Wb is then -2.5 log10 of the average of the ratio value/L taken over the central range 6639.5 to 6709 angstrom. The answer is 0.03 mag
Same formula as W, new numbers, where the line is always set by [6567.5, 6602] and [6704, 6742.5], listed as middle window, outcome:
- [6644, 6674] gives 0.9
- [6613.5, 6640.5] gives 0.1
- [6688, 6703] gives 0.3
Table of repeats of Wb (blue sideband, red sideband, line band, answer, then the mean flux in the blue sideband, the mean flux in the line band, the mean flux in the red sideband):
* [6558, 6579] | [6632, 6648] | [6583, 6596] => 0.03 mag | 28.6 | 27.5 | 27.9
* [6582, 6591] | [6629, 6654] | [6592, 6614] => -0.04 mag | 27.3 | 28.7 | 28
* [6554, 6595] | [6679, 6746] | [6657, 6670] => 0.04 mag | 28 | 27.7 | 29.2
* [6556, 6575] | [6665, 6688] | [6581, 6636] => 0.01 mag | 28.7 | 28.3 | 28.6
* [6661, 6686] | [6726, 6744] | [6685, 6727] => 0.01 mag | 28.4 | 28.9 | 29.7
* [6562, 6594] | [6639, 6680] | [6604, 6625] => -0.03 mag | 28.1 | 28.8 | 27.9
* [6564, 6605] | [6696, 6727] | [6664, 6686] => 0.01 mag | 28.1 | 28.5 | 28.9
